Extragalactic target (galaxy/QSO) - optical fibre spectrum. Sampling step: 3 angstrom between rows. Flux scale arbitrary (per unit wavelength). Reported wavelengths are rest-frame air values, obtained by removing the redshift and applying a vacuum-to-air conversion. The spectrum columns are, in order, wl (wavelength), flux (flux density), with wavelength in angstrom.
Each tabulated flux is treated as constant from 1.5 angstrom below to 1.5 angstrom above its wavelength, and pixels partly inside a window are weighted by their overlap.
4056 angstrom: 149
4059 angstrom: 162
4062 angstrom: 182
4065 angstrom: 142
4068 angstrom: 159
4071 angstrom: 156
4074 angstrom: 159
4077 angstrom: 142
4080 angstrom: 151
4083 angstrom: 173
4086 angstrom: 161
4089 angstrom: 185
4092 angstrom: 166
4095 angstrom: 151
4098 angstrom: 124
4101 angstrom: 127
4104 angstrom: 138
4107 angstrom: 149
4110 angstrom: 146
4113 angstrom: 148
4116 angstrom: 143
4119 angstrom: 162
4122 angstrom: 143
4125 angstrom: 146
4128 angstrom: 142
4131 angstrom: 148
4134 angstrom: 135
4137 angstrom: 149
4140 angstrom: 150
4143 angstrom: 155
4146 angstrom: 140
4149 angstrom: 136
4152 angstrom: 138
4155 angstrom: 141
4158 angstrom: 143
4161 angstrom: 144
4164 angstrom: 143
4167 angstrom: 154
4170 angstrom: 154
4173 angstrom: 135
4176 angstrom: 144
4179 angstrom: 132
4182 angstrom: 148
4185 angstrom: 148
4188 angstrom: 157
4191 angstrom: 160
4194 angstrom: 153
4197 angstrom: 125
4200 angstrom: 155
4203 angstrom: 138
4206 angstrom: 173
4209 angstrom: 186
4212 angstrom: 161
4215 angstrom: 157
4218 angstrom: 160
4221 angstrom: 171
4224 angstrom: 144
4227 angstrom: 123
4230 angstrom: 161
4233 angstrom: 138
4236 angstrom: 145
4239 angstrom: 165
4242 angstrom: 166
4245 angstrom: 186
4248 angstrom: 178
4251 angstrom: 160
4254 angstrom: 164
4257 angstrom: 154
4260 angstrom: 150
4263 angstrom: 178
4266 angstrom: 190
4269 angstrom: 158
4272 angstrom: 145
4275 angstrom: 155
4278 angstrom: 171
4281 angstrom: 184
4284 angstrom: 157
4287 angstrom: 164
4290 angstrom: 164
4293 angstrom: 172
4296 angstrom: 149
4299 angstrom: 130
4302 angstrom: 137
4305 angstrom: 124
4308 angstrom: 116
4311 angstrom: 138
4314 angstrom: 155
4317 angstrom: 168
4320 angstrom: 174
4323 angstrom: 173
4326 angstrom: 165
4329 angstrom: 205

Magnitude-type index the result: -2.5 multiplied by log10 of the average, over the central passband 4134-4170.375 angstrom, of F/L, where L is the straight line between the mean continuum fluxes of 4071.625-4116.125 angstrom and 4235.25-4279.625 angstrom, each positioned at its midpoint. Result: 0.08 mag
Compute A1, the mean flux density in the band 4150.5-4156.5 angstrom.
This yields 140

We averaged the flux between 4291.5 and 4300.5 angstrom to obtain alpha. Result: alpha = 150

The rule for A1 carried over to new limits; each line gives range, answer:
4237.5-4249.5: 174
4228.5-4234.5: 150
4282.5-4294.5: 164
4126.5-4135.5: 142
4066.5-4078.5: 154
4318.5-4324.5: 174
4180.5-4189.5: 151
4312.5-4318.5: 162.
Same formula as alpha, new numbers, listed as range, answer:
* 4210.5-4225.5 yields 159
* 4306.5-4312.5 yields 127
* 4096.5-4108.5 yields 134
